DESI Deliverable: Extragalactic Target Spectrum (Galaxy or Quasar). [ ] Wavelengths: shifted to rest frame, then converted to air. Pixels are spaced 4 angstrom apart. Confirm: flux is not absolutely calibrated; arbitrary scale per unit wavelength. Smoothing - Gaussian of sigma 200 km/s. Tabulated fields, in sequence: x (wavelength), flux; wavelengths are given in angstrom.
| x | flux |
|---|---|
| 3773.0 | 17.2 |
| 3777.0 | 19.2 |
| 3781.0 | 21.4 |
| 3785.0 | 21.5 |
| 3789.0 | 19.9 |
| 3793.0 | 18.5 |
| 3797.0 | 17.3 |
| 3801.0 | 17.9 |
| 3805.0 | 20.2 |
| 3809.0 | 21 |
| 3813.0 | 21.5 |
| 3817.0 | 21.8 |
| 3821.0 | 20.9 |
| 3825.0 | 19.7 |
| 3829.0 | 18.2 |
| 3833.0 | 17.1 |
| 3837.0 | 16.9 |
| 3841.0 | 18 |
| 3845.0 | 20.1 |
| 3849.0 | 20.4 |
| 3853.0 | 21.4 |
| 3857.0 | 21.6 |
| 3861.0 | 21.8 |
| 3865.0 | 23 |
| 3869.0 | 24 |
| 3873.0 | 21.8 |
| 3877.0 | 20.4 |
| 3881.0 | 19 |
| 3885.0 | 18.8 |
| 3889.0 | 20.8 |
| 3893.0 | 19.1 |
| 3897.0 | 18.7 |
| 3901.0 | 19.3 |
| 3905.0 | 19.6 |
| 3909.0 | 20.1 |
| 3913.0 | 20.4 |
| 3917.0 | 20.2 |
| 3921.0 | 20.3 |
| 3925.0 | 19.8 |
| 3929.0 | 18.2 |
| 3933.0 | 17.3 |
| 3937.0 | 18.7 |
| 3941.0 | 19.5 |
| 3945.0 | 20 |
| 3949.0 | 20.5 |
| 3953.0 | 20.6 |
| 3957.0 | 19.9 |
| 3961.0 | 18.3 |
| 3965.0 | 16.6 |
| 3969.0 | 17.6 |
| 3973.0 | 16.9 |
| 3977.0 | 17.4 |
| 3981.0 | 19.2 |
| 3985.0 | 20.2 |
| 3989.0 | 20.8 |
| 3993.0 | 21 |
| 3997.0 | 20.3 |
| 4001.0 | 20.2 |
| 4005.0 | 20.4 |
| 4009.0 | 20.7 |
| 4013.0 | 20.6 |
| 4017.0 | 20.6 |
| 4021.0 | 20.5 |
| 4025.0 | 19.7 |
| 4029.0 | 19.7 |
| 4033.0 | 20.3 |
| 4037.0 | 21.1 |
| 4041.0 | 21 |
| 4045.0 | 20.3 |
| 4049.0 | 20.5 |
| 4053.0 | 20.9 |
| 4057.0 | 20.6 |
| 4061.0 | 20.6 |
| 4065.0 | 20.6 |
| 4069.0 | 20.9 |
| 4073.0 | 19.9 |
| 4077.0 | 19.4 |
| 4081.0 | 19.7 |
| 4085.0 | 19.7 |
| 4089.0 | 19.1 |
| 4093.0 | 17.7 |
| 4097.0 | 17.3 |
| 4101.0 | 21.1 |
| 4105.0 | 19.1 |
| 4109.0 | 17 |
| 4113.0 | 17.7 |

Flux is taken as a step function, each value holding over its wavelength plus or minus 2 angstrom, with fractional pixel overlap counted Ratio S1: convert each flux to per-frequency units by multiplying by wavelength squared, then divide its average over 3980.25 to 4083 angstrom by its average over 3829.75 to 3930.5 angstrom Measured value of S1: 1.10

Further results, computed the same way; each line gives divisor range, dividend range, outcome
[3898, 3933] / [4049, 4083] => 1.12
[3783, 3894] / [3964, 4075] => 1.09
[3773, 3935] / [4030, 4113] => 1.11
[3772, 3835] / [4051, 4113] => 1.15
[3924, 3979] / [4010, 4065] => 1.15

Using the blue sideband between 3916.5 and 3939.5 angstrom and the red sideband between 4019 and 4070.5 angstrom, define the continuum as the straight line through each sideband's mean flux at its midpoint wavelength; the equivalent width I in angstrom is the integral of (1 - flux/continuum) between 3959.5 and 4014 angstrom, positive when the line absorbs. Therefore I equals 1.4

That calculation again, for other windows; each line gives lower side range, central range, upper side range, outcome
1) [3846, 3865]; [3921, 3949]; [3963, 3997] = 0.87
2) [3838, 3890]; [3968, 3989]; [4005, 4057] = 2.09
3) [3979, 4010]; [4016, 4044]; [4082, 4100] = -0.97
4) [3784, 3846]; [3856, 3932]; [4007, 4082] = -2.27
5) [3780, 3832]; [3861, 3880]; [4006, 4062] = -1.90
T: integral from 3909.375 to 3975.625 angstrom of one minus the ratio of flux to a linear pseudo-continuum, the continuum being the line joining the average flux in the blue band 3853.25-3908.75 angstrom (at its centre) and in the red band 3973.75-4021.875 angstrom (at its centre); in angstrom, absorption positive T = 4.14 angstrom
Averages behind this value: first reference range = 20.6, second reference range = 20.1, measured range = 19.1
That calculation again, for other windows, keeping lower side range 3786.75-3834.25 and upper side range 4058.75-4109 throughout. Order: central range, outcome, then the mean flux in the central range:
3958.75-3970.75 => 1.2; 17.5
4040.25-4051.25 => -0.6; 20.6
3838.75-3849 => 0.1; 19.3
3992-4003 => -0.5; 20.5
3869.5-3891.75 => -1.0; 20.4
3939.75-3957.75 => -0.6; 20.1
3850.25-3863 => -1.3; 21.5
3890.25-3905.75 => 0.2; 19.2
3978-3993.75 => -0.4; 20.1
